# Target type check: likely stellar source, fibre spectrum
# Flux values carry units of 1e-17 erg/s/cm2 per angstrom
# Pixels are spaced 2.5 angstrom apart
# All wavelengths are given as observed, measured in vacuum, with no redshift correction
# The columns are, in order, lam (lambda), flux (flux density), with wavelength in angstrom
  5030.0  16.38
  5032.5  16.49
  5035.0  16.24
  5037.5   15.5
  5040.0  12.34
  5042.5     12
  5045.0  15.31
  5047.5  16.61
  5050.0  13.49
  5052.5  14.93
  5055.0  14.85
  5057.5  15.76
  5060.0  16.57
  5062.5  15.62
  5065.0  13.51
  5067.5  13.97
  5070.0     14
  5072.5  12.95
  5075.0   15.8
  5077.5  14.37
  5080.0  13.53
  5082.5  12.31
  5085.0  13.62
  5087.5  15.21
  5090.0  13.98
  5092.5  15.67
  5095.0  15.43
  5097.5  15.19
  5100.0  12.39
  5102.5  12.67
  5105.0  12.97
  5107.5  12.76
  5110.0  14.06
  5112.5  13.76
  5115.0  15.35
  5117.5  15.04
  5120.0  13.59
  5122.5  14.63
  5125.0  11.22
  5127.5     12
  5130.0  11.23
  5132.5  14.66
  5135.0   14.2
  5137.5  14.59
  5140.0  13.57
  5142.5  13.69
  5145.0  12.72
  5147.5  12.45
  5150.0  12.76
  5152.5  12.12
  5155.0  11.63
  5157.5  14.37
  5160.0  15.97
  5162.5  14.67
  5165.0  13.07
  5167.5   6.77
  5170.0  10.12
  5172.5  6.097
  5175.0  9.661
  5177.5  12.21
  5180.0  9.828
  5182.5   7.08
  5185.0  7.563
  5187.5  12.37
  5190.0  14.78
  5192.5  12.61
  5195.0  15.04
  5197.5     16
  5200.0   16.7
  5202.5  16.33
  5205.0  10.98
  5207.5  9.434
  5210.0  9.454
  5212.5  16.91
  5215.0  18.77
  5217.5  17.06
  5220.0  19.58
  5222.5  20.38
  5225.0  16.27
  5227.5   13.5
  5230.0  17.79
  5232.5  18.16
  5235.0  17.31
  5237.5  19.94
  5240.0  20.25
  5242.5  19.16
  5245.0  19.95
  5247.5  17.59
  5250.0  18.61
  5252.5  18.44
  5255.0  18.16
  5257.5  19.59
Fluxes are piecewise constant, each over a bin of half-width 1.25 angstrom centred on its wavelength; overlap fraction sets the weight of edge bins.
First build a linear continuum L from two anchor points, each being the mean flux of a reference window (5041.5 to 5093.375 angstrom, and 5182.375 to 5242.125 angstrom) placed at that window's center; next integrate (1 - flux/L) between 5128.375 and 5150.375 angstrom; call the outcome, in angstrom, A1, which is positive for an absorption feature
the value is 2.38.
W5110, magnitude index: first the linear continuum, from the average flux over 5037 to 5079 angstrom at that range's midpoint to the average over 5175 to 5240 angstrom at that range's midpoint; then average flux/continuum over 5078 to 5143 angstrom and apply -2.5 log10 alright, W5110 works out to 0.06 mag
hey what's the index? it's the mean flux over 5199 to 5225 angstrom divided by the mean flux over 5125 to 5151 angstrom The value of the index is 1.19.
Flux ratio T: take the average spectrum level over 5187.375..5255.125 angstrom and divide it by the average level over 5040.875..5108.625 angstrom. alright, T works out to 1.2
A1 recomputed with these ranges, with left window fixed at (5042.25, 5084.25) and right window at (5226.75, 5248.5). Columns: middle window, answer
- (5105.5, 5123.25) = 1.7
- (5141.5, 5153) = 2.5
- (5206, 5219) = 2.5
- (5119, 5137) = 3.1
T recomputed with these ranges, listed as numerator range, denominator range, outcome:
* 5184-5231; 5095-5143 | 1.09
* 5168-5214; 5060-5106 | 0.83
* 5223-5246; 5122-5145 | 1.37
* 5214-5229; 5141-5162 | 1.32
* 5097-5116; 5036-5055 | 0.94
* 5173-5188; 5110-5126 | 0.68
